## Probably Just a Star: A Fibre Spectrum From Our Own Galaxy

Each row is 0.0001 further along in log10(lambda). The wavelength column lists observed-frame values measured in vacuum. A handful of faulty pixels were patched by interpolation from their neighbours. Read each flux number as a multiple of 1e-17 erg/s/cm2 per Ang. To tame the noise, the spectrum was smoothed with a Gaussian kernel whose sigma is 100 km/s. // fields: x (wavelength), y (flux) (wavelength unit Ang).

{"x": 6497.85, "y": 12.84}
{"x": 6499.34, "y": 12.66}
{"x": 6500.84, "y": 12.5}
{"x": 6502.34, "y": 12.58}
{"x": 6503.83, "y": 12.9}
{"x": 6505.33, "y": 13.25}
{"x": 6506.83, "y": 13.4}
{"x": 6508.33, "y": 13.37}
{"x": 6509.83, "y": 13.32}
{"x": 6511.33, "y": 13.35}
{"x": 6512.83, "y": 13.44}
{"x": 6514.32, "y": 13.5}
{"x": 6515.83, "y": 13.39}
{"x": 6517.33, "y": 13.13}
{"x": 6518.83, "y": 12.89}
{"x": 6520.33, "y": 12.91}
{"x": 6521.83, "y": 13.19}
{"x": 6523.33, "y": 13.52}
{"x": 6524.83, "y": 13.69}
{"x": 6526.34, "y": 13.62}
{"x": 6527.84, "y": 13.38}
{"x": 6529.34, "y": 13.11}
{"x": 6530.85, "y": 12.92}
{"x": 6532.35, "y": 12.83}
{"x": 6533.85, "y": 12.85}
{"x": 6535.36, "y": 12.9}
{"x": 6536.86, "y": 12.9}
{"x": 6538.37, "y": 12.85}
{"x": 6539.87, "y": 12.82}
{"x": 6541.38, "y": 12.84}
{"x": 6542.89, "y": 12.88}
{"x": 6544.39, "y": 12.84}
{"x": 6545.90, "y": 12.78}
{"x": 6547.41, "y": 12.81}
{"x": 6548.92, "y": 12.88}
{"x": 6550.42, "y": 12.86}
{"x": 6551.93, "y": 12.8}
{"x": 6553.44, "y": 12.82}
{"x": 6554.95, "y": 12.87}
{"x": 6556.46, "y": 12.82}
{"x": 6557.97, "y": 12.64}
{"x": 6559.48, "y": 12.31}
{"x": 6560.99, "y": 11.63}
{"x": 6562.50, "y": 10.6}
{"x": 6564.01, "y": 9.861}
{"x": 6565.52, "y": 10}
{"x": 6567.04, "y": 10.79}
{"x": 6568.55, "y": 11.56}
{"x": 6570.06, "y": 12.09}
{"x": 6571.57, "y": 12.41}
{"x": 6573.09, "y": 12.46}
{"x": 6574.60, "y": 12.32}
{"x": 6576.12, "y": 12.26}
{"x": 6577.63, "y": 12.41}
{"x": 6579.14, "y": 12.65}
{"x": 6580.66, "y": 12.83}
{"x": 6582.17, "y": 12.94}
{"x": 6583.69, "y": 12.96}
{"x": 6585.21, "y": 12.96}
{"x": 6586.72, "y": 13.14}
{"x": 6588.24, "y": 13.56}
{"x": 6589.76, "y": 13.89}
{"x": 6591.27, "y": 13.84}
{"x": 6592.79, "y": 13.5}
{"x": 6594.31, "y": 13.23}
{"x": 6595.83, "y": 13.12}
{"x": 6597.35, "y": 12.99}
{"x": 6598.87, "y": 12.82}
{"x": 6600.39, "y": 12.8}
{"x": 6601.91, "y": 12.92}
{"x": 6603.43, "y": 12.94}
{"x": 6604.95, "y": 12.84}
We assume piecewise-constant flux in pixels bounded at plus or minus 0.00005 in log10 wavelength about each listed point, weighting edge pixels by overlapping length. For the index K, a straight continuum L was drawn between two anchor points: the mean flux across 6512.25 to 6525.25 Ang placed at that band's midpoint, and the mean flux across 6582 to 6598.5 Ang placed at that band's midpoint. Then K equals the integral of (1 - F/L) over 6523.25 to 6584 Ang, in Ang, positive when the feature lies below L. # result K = 3.58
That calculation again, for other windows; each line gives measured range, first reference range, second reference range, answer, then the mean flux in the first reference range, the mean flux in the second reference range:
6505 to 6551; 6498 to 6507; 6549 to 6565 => -2.20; 12.9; 12.1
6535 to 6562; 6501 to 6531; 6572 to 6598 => 0.84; 13.2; 13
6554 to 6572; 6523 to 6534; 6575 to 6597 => 2.08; 13.3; 13.1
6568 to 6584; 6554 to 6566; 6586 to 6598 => 0.11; 11.7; 13.4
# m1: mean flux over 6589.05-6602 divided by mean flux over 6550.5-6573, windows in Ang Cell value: 1.12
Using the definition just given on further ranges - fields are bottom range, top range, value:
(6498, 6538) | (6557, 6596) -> 0.94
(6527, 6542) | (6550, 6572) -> 0.91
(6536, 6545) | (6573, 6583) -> 0.98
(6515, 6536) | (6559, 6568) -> 0.82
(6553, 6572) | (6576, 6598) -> 1.12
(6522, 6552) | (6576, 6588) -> 0.99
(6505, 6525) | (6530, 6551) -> 0.97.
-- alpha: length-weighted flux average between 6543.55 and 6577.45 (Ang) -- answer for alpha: 12.1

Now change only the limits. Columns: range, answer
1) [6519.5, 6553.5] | 13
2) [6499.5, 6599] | 12.8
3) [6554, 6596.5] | 12.4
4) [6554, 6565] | 11.8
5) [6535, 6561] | 12.8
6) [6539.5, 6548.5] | 12.8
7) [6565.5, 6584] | 12.2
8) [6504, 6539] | 13.2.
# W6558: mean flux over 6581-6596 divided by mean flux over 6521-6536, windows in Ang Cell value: 1.01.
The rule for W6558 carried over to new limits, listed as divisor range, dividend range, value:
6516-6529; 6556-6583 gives 0.90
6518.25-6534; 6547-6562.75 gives 0.95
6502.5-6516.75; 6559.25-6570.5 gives 0.83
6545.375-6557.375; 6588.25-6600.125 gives 1.04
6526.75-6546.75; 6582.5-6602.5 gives 1.02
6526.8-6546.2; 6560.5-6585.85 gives 0.92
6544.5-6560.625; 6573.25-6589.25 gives 1.01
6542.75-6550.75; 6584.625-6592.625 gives 1.05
